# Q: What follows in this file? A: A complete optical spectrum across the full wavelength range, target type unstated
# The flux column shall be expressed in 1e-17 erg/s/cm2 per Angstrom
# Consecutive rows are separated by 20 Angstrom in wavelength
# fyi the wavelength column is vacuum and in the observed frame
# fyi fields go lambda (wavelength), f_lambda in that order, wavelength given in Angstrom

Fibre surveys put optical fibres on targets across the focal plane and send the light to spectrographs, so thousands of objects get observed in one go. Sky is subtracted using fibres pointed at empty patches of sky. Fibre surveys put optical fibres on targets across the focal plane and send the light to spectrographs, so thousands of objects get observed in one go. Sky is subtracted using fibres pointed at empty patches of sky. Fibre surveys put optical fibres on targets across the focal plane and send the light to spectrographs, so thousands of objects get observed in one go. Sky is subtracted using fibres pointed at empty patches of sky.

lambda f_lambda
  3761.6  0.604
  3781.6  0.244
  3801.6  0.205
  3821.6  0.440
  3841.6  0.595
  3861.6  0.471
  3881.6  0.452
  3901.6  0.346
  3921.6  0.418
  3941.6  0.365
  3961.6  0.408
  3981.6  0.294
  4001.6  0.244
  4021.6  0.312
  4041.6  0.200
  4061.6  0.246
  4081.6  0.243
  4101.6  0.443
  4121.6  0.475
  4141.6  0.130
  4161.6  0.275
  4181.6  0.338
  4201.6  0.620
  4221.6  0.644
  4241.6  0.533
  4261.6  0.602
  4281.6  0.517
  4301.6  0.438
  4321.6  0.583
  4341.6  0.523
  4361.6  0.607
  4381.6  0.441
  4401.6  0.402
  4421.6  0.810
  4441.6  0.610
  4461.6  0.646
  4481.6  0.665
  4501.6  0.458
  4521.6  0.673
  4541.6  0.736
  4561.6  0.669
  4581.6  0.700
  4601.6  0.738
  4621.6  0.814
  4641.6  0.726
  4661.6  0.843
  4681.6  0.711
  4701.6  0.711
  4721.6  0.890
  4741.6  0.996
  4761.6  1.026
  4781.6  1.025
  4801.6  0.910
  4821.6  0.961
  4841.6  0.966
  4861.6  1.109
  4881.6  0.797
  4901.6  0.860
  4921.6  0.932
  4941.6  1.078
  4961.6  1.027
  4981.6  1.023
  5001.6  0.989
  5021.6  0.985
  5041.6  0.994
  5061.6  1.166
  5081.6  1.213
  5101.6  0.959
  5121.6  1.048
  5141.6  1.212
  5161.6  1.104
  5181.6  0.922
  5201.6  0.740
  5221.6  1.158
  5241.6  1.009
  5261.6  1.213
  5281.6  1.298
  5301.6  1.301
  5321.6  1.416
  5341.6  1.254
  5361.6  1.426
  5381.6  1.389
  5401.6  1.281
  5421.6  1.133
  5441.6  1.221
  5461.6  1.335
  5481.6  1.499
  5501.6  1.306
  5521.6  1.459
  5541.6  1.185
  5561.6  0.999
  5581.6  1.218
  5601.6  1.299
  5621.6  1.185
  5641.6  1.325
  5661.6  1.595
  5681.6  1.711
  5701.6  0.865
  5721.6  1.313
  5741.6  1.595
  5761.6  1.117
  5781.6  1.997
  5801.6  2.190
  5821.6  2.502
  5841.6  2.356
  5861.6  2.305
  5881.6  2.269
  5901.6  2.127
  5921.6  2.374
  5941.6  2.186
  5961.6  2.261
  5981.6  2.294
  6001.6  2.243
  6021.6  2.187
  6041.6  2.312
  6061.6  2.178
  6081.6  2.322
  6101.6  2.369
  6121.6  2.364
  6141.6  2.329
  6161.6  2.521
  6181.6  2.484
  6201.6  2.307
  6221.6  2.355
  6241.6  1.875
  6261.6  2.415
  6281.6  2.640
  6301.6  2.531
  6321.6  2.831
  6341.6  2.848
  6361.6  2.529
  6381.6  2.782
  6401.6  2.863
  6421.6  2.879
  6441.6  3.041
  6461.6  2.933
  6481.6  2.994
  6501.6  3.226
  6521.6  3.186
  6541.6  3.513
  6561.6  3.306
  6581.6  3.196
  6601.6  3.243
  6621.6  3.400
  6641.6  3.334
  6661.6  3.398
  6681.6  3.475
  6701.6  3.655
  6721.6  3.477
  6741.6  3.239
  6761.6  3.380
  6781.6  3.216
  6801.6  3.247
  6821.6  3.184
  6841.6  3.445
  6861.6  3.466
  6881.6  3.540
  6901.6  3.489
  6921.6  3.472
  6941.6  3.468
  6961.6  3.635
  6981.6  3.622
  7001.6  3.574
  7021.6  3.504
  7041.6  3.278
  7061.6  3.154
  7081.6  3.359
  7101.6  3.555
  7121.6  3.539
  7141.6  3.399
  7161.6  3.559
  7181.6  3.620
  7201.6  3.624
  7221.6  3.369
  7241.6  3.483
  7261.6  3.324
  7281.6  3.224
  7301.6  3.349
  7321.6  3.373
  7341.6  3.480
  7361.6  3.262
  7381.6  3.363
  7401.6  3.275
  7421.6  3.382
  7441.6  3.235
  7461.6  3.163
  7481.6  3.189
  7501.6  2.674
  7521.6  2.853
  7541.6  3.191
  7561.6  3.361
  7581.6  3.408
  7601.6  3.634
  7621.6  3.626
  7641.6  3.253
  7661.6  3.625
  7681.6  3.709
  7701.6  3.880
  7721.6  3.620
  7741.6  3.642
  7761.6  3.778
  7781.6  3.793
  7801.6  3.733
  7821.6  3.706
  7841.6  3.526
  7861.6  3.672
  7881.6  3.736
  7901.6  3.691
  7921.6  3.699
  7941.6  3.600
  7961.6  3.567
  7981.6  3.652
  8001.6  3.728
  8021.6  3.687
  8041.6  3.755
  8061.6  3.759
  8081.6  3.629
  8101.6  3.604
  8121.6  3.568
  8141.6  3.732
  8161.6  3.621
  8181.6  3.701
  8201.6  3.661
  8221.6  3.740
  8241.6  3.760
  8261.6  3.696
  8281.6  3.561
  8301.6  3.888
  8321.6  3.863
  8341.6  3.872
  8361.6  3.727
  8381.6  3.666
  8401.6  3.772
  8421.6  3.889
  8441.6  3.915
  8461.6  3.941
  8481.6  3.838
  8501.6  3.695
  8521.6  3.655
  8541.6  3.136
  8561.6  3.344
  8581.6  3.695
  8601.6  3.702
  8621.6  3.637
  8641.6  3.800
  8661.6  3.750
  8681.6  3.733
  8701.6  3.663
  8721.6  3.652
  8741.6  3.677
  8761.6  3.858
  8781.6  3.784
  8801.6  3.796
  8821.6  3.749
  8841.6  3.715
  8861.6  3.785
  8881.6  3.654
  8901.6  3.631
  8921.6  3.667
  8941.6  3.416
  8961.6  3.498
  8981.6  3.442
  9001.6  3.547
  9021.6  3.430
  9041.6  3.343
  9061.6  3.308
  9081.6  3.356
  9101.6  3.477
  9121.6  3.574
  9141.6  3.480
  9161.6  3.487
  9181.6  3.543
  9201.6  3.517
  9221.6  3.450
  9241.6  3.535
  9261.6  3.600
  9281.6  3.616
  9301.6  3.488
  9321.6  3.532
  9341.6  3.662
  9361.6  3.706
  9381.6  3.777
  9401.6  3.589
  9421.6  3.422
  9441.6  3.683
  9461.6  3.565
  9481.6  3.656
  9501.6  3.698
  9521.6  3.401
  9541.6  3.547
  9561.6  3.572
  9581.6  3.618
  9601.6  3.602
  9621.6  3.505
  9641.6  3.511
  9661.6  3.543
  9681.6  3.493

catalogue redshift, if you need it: 0.45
